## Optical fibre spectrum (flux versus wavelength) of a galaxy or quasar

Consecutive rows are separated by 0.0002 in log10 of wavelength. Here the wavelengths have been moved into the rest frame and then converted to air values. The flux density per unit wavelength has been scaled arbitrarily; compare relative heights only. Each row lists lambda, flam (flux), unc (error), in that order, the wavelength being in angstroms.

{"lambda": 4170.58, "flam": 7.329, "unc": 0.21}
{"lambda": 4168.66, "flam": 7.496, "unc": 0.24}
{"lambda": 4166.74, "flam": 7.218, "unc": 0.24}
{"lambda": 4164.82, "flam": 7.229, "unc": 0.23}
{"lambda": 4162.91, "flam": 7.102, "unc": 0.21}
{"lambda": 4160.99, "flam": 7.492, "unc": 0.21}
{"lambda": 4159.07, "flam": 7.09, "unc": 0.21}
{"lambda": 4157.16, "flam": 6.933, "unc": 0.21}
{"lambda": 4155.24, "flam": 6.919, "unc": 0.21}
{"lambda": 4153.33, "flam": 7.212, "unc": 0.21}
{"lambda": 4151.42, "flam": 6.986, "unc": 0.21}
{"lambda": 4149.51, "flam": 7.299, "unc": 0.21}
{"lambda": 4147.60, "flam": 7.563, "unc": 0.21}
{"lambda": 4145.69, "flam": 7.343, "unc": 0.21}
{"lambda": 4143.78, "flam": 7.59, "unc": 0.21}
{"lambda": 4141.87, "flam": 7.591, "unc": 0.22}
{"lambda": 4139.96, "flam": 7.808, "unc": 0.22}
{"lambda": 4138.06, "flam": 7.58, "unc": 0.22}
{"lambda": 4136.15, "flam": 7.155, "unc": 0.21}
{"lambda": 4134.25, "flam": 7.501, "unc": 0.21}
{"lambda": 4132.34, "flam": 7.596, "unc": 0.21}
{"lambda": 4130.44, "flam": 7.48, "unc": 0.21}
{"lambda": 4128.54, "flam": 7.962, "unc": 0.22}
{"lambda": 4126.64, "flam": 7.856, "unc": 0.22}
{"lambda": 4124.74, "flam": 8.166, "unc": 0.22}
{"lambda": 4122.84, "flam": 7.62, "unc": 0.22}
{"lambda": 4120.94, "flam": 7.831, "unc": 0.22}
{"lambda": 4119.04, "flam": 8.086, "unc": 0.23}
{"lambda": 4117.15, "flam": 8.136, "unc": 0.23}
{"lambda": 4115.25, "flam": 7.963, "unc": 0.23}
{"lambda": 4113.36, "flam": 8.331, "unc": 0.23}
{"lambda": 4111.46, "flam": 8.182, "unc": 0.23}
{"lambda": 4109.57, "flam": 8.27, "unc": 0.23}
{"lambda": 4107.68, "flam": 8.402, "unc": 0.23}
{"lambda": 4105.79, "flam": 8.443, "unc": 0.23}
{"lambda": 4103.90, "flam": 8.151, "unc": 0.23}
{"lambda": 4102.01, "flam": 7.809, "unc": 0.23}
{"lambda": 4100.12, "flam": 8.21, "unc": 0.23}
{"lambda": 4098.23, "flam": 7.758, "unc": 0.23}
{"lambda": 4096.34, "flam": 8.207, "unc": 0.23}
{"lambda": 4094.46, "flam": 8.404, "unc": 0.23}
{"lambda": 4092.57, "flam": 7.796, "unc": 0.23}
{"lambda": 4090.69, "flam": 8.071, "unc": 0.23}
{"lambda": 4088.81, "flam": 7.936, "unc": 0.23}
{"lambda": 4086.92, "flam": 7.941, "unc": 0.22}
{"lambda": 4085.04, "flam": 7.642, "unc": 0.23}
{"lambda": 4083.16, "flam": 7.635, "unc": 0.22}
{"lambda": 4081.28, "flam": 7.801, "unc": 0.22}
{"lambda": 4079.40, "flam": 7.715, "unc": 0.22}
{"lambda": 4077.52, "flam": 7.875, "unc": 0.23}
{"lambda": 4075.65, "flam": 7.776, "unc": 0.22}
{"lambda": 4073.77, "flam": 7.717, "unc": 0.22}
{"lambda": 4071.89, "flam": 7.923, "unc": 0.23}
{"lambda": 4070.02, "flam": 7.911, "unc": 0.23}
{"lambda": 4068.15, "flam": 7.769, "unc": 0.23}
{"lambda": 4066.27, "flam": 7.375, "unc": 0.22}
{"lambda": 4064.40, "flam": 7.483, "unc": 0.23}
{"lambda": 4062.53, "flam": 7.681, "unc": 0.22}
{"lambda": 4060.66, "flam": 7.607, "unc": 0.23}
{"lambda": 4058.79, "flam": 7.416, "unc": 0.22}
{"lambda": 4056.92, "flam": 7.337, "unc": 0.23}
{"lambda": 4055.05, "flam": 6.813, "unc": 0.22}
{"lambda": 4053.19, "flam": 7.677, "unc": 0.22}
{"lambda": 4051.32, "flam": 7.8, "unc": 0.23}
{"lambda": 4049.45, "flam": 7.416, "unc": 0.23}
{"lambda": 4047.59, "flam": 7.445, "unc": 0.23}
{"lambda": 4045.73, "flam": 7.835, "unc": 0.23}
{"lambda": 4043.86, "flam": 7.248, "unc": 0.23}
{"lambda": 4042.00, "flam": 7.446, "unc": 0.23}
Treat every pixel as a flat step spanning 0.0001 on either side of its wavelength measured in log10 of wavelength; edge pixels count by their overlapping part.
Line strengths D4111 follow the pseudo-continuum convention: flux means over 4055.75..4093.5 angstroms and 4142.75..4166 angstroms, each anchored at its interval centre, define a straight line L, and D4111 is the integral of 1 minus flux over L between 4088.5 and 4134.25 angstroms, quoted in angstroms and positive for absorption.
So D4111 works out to -3.2 angstroms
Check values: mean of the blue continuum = 7.72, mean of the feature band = 8.02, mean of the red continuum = 7.23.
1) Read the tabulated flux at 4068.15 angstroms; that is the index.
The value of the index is 7.769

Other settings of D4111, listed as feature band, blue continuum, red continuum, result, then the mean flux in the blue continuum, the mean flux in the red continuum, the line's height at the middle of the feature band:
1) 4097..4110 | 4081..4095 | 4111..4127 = -0.31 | 7.89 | 8.02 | 7.96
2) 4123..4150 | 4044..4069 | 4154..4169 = -1.34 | 7.5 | 7.17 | 7.25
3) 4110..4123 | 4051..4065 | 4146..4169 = -1.32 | 7.46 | 7.21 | 7.31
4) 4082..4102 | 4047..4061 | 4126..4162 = -1.42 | 7.43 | 7.41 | 7.42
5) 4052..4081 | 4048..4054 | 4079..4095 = 0.42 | 7.61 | 7.87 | 7.72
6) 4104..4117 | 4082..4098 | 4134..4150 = -0.81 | 7.94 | 7.5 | 7.77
